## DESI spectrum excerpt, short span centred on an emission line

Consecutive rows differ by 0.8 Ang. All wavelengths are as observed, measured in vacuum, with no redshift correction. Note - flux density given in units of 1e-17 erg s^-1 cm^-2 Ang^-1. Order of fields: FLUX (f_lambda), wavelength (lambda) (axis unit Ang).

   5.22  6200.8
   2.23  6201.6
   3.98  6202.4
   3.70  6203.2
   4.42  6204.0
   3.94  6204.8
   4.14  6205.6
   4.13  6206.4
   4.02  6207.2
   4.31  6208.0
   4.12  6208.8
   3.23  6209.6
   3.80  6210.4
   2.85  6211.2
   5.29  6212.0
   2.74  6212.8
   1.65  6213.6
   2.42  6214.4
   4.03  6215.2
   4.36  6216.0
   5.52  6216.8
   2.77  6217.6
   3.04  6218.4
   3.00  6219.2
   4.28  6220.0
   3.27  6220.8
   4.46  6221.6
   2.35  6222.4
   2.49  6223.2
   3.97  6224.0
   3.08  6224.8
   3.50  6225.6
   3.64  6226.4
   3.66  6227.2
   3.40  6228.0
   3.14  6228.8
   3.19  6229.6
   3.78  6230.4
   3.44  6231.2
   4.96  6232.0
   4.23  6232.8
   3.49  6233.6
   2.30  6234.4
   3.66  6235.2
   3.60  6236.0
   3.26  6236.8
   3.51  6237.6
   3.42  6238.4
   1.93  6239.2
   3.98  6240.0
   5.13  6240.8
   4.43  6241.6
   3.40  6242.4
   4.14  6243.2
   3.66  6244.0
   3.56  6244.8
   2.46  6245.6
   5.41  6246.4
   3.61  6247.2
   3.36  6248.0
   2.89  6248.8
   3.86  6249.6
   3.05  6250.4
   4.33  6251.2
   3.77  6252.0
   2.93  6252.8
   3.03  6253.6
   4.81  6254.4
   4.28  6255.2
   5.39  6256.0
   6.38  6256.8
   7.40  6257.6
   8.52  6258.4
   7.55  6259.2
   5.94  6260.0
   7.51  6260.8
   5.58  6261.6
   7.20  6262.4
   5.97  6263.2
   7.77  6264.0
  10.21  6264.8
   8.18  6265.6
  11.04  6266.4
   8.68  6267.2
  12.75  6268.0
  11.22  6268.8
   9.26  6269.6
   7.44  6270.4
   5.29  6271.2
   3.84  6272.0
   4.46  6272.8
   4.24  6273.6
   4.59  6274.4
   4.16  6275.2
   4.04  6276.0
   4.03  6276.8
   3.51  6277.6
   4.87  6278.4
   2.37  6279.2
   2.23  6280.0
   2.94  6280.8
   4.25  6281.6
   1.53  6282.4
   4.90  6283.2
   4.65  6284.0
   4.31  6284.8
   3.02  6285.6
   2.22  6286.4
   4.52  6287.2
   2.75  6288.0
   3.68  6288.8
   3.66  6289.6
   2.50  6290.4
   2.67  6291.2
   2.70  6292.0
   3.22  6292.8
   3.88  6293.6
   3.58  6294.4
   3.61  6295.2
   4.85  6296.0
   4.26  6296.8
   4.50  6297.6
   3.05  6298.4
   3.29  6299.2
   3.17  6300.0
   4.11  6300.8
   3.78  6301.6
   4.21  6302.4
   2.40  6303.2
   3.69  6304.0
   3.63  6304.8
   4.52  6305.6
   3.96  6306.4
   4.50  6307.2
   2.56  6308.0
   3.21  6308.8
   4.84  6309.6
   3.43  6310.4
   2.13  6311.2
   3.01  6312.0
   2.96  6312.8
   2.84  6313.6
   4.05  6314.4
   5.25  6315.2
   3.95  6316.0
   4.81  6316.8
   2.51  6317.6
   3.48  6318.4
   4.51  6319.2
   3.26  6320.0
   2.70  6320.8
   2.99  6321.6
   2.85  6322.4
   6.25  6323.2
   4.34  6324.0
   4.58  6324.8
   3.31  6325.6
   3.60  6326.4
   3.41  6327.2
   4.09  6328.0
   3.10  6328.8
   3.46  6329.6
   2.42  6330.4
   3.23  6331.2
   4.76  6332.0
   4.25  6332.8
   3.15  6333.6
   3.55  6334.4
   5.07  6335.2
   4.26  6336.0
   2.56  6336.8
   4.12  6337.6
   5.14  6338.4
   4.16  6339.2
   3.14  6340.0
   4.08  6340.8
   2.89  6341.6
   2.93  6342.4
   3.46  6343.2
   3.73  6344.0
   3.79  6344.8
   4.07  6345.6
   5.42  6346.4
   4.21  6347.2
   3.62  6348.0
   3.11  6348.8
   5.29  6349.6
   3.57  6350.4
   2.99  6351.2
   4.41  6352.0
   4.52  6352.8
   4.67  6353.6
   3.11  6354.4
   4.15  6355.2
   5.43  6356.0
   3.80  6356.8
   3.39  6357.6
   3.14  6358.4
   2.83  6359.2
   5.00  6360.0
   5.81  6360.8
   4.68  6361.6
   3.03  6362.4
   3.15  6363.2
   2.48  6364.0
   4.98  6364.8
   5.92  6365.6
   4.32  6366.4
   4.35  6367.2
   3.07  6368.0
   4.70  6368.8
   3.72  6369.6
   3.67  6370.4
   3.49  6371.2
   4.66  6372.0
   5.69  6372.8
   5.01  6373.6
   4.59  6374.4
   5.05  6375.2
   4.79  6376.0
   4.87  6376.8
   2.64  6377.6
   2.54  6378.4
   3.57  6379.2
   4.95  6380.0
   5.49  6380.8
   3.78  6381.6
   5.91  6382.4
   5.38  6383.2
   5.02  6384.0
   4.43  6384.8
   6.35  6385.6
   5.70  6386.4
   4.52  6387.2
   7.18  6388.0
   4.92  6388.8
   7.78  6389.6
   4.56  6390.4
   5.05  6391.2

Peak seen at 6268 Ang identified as H-beta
